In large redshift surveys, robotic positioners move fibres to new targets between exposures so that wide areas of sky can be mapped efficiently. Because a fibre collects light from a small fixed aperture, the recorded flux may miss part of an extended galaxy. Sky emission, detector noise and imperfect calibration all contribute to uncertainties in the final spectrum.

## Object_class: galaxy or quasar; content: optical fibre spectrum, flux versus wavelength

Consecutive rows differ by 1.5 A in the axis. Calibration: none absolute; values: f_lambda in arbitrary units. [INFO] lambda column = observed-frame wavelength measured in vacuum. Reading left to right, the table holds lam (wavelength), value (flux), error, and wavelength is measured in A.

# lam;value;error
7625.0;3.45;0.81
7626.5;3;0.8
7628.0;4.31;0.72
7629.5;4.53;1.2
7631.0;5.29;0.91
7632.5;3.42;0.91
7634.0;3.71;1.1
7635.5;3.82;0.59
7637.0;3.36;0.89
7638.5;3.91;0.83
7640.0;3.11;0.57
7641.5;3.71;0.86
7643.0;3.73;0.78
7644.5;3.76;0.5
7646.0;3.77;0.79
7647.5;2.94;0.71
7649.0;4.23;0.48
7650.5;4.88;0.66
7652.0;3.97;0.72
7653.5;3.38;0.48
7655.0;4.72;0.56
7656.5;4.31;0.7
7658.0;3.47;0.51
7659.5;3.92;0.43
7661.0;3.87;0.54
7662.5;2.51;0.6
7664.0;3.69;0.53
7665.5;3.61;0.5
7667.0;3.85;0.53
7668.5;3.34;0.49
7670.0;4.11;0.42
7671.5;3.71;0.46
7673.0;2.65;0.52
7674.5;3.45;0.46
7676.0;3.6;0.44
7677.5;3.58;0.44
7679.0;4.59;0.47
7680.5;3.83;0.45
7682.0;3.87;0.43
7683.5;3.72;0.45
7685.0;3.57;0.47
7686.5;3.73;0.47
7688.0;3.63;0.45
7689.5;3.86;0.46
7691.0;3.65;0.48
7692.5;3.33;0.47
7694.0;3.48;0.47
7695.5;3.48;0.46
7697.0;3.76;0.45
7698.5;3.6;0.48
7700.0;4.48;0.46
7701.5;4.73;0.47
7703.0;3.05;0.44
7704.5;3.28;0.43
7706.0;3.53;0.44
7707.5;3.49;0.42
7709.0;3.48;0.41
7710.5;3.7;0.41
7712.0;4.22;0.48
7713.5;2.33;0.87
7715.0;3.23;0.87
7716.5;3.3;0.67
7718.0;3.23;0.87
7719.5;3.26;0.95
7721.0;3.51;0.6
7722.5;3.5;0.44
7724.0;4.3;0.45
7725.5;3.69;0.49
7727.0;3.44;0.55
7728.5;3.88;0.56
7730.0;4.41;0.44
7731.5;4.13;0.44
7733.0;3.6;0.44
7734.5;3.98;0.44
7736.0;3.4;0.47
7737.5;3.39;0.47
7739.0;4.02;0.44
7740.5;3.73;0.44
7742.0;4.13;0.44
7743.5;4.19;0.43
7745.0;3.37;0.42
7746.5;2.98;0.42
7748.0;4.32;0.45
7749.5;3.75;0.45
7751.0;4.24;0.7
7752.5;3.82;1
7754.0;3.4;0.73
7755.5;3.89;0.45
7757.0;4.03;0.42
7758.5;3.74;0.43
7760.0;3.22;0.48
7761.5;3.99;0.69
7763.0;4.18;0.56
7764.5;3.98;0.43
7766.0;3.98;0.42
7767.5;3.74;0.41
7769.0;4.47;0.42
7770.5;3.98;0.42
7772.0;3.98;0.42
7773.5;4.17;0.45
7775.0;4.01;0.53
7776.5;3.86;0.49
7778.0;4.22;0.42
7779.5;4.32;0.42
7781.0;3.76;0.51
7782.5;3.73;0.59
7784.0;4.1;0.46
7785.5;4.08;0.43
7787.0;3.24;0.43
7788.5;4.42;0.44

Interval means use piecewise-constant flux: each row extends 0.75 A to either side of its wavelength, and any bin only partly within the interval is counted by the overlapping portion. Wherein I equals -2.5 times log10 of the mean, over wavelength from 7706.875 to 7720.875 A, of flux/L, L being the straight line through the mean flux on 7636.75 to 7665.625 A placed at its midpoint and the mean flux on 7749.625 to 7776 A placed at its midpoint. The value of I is 0.15 mag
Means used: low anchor 3.75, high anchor 3.93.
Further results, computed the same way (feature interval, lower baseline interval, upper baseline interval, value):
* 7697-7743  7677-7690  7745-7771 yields 0.048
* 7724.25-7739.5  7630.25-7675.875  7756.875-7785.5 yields 0.025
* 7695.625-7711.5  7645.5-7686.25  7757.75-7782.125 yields 0.034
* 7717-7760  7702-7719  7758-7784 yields -0.031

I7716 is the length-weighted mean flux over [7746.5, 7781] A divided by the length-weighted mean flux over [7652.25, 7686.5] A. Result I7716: 1.06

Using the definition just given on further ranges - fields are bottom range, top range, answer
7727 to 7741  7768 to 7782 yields 1.07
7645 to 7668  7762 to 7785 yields 1.06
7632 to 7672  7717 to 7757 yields 1.01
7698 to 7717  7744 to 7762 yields 1.04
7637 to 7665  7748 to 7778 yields 1.05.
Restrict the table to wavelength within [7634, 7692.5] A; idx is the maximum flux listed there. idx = 4.88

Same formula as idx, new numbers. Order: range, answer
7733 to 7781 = 4.47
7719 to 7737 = 4.41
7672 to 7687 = 4.59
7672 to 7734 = 4.73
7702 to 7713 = 4.22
